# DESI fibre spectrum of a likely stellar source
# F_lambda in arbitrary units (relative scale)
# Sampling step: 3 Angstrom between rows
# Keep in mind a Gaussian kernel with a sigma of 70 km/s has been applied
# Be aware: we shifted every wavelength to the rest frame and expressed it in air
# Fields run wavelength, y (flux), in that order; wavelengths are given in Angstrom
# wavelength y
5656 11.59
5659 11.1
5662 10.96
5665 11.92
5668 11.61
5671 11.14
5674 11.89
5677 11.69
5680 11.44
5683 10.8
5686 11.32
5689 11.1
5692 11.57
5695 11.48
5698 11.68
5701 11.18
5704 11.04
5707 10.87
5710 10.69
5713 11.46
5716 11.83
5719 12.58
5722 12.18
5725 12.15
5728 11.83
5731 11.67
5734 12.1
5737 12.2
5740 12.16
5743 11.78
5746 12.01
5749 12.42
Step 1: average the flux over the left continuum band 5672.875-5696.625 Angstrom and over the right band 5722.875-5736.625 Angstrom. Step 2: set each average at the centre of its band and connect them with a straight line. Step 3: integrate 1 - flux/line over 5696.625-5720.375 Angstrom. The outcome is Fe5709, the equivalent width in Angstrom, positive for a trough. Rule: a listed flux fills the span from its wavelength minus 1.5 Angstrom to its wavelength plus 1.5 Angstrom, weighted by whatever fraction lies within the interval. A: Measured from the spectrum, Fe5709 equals 0.6 Angstrom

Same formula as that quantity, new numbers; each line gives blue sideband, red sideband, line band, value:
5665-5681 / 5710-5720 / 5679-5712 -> 1.3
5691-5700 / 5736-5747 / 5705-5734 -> 0.2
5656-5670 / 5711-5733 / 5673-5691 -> 0.3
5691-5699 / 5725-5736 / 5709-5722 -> 0.0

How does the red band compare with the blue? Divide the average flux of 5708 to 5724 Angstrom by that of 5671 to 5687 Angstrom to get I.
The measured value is 1.03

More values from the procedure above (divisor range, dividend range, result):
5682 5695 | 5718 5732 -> 1.07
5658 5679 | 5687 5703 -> 0.99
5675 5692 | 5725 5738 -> 1.06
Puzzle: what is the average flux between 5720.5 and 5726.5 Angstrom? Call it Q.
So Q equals 12.2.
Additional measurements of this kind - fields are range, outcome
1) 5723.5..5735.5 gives 11.9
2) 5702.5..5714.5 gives 11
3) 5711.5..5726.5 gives 12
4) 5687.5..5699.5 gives 11.5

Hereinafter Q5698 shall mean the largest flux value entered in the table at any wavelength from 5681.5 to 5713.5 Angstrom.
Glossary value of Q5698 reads 11.68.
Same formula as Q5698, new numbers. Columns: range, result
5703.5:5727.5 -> 12.58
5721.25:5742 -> 12.2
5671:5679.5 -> 11.89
